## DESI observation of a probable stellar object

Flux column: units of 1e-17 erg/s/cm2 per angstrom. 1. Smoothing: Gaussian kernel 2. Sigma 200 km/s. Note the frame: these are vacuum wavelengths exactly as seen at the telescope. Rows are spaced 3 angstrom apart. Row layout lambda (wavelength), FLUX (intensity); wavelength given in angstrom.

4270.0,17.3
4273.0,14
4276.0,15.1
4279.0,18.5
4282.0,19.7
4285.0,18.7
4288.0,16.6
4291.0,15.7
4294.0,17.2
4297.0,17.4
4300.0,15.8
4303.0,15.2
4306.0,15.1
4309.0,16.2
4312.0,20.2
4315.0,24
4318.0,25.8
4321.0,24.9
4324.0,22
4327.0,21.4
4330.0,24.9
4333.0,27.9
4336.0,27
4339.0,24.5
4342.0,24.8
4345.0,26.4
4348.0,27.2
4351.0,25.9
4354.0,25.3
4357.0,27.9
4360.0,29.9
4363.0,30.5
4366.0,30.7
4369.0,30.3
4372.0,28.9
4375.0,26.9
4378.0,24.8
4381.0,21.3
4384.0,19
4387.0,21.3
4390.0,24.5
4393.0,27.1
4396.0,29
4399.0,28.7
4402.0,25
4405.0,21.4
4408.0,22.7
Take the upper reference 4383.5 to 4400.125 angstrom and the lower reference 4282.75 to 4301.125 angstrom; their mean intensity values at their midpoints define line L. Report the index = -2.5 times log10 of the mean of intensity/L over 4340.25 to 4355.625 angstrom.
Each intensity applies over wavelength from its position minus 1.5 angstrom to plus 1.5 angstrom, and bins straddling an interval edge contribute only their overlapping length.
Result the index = -0.20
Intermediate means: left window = 17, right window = 25.2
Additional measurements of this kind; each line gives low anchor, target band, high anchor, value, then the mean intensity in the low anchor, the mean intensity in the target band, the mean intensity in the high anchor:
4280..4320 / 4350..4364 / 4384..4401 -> -0.22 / 18.4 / 27.9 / 25.5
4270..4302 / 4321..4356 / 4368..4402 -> -0.18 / 16.9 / 25.2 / 25.5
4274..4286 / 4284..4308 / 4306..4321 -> 0.18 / 17.8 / 16.4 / 21.2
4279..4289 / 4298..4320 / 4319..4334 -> 0.16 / 18.4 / 19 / 24.1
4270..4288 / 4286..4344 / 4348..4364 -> 0.07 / 17.2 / 20.9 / 27.8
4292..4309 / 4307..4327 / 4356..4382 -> -0.15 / 16.1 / 21.9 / 28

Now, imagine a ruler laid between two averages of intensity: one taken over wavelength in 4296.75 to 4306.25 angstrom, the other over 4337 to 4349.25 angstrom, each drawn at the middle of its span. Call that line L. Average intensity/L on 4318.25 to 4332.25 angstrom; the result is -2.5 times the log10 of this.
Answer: -0.11 mag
